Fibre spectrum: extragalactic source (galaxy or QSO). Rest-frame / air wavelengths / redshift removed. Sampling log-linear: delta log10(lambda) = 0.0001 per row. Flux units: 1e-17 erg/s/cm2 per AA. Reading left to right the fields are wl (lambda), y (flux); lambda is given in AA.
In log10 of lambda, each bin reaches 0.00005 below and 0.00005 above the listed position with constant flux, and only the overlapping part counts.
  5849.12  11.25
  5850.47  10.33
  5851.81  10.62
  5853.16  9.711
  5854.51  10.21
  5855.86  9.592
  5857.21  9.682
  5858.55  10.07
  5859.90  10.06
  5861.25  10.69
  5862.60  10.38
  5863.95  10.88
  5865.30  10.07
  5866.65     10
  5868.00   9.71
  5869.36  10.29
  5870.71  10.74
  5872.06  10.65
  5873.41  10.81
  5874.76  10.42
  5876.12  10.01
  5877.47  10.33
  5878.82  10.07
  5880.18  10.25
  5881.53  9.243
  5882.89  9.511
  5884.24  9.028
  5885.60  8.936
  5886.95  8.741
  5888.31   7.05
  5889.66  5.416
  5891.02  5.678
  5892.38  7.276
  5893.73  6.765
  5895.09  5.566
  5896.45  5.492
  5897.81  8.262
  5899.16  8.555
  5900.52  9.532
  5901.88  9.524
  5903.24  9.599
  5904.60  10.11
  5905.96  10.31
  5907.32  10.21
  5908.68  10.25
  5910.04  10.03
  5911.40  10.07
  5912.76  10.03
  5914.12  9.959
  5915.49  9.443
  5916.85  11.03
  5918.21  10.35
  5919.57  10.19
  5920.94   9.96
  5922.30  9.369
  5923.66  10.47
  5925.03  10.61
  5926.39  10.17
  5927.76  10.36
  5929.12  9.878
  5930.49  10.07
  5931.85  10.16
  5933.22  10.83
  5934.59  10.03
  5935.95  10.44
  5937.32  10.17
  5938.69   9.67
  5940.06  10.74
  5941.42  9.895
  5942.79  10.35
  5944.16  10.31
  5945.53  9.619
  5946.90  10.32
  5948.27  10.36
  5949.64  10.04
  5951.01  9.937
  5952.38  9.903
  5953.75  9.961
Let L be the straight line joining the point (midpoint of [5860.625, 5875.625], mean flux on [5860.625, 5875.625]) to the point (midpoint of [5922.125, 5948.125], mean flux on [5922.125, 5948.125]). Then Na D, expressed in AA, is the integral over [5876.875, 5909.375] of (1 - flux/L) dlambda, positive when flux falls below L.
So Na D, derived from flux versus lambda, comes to 5.6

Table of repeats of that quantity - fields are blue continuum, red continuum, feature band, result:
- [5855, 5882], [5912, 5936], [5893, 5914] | 2.5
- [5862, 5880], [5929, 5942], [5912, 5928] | 0.1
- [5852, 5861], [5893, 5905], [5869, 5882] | -1.7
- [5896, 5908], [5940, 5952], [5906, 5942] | -2.0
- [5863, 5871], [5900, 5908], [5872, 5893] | 2.5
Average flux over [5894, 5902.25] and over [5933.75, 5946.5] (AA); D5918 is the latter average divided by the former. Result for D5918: 1.32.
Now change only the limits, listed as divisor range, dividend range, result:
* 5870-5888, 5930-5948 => 1.04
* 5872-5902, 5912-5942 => 1.20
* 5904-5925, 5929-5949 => 1.01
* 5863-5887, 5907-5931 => 1.01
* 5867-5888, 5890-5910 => 0.85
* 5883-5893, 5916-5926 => 1.36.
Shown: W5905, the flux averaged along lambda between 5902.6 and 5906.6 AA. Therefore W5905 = 10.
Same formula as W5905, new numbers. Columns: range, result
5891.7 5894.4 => 7.03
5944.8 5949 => 10.1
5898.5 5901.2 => 9.04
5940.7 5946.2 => 10.1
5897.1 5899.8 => 8.39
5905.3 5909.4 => 10.3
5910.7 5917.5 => 10.1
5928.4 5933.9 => 10.2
